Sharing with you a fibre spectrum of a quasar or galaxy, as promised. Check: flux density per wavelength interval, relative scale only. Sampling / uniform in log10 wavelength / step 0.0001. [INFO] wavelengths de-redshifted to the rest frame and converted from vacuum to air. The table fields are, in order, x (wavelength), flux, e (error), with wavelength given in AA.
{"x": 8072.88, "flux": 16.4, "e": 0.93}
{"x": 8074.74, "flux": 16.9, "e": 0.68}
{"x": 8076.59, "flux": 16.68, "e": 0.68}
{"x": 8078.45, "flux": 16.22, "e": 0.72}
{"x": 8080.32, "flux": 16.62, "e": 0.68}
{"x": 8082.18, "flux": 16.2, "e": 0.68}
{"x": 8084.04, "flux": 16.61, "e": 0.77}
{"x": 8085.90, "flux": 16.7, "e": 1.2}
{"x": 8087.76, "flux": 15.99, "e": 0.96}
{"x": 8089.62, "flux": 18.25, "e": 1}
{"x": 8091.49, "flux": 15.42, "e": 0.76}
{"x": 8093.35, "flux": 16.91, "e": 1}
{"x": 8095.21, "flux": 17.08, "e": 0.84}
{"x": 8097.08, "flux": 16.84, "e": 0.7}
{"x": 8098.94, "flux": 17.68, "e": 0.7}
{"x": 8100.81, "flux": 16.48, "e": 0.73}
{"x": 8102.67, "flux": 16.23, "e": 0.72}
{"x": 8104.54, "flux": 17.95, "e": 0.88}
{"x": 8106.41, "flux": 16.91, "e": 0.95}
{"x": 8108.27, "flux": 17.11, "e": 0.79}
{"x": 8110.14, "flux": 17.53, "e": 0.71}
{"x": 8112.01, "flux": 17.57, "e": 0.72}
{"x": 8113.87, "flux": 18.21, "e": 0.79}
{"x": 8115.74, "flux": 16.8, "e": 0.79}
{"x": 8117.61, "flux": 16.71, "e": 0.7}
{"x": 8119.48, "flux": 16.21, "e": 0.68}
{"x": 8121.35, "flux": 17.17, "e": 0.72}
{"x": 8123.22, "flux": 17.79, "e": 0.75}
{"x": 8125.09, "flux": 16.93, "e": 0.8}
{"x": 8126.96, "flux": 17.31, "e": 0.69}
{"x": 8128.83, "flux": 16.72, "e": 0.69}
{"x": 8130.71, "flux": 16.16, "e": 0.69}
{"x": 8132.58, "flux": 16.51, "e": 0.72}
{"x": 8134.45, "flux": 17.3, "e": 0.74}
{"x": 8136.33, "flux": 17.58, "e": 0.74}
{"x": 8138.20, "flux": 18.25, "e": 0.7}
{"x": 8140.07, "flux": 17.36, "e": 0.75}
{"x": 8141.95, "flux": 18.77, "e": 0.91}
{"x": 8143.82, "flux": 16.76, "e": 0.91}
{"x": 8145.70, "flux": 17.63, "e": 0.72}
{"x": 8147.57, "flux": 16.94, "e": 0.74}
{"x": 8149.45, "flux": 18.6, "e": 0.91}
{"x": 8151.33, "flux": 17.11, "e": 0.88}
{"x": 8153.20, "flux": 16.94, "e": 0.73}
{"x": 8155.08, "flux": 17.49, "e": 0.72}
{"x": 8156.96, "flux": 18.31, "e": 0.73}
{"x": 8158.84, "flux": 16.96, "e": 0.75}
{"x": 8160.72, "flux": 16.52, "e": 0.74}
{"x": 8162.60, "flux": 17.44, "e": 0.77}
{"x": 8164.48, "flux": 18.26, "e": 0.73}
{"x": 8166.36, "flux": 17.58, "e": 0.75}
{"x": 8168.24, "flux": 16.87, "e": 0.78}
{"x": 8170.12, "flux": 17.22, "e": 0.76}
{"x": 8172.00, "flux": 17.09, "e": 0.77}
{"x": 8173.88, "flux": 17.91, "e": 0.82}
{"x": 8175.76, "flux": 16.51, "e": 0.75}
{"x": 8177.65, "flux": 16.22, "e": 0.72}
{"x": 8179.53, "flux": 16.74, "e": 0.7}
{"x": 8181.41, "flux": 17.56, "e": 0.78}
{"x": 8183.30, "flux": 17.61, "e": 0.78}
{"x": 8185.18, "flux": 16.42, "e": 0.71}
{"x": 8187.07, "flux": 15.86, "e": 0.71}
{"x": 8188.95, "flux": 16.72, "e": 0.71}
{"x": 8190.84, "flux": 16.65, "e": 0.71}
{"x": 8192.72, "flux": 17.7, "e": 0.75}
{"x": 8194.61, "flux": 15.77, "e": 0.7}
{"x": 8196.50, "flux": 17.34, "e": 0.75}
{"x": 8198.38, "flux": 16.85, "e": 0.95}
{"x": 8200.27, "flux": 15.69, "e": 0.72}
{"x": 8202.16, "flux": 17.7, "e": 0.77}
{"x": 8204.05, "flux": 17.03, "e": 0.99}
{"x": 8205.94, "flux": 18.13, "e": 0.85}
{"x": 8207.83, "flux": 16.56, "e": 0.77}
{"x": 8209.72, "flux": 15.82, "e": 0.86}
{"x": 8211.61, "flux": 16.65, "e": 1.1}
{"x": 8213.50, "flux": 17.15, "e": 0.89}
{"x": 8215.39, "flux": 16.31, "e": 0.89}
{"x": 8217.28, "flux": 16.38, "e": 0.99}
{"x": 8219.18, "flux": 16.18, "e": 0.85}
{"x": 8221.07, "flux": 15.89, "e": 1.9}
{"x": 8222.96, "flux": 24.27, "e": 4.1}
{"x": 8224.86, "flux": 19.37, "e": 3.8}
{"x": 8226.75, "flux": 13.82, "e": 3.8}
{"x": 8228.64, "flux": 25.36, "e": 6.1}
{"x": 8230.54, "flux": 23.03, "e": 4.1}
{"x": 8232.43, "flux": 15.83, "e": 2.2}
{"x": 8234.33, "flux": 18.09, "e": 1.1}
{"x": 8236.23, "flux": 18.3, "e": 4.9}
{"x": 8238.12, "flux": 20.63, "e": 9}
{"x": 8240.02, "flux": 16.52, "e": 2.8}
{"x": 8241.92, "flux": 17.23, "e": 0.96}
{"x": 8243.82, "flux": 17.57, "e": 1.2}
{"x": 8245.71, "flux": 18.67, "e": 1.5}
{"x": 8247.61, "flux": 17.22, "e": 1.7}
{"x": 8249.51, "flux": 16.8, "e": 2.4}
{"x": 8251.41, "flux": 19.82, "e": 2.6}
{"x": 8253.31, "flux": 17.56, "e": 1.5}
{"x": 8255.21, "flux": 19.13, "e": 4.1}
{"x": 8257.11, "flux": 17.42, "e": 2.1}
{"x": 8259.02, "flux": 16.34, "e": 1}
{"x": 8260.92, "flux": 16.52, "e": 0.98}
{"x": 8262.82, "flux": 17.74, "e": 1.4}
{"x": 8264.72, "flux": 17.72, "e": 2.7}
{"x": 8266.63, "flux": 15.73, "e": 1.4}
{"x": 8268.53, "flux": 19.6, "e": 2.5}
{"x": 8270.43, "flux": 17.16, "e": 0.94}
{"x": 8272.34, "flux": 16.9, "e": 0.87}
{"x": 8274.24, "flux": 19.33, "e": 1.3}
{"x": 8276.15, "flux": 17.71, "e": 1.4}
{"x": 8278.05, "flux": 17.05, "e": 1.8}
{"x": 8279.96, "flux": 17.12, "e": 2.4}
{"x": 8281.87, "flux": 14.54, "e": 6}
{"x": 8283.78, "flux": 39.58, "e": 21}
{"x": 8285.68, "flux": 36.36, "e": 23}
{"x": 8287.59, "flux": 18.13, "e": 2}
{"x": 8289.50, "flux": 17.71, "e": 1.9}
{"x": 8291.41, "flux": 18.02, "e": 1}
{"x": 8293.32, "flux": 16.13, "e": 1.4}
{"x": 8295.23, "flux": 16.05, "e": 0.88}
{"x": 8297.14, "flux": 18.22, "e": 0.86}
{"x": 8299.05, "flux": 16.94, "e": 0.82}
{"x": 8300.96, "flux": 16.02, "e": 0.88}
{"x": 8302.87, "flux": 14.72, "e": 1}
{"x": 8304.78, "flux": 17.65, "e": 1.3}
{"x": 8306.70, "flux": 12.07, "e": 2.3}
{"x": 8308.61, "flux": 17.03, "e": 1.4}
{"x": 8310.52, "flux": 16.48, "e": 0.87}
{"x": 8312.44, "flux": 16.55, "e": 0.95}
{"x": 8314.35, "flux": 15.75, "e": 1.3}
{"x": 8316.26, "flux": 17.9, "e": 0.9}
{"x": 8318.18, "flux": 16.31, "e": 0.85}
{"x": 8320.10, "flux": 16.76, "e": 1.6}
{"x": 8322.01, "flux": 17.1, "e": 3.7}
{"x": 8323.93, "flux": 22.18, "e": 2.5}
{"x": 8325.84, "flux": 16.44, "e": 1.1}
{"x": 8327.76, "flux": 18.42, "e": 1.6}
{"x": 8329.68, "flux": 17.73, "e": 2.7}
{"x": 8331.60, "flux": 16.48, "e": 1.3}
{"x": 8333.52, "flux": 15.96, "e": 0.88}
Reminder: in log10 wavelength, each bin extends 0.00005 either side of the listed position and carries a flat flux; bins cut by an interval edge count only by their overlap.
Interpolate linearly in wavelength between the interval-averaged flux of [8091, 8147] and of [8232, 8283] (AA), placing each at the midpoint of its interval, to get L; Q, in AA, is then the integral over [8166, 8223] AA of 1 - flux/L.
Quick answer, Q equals 1.63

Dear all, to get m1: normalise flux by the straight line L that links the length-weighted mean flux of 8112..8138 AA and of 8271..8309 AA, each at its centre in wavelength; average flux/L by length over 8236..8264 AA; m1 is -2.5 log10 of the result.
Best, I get 0.04 mag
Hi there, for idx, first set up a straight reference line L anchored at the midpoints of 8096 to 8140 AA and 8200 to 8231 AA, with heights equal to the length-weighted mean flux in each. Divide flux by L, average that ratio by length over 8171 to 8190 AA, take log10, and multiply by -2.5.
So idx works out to 0.05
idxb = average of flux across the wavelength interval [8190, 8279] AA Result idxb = 17.7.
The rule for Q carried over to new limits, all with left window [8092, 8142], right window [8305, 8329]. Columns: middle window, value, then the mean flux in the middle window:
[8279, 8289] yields -4.61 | 24.8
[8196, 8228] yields -0.28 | 17.2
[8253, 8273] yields -0.52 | 17.4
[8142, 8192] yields -0.25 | 17.2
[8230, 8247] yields -1.27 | 18.3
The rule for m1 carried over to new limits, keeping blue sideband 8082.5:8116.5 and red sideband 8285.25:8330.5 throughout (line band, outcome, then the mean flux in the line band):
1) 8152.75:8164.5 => -0.01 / 17.4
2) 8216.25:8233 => -0.10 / 19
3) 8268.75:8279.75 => -0.02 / 17.7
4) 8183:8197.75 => 0.03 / 16.7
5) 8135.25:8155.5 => -0.03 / 17.6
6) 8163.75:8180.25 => 0.00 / 17.2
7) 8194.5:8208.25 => 0.02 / 17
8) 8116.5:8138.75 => 0.00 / 17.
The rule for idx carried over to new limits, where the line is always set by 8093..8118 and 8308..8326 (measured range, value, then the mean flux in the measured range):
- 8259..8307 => -0.082 mag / 18.6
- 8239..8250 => -0.008 mag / 17.4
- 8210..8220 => 0.048 mag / 16.5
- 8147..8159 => -0.021 mag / 17.5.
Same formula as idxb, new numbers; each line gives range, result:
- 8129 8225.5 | 17.2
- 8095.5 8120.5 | 17.1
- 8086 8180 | 17.2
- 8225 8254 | 18.5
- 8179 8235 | 17.5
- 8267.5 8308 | 18.9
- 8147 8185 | 17.3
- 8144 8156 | 17.4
